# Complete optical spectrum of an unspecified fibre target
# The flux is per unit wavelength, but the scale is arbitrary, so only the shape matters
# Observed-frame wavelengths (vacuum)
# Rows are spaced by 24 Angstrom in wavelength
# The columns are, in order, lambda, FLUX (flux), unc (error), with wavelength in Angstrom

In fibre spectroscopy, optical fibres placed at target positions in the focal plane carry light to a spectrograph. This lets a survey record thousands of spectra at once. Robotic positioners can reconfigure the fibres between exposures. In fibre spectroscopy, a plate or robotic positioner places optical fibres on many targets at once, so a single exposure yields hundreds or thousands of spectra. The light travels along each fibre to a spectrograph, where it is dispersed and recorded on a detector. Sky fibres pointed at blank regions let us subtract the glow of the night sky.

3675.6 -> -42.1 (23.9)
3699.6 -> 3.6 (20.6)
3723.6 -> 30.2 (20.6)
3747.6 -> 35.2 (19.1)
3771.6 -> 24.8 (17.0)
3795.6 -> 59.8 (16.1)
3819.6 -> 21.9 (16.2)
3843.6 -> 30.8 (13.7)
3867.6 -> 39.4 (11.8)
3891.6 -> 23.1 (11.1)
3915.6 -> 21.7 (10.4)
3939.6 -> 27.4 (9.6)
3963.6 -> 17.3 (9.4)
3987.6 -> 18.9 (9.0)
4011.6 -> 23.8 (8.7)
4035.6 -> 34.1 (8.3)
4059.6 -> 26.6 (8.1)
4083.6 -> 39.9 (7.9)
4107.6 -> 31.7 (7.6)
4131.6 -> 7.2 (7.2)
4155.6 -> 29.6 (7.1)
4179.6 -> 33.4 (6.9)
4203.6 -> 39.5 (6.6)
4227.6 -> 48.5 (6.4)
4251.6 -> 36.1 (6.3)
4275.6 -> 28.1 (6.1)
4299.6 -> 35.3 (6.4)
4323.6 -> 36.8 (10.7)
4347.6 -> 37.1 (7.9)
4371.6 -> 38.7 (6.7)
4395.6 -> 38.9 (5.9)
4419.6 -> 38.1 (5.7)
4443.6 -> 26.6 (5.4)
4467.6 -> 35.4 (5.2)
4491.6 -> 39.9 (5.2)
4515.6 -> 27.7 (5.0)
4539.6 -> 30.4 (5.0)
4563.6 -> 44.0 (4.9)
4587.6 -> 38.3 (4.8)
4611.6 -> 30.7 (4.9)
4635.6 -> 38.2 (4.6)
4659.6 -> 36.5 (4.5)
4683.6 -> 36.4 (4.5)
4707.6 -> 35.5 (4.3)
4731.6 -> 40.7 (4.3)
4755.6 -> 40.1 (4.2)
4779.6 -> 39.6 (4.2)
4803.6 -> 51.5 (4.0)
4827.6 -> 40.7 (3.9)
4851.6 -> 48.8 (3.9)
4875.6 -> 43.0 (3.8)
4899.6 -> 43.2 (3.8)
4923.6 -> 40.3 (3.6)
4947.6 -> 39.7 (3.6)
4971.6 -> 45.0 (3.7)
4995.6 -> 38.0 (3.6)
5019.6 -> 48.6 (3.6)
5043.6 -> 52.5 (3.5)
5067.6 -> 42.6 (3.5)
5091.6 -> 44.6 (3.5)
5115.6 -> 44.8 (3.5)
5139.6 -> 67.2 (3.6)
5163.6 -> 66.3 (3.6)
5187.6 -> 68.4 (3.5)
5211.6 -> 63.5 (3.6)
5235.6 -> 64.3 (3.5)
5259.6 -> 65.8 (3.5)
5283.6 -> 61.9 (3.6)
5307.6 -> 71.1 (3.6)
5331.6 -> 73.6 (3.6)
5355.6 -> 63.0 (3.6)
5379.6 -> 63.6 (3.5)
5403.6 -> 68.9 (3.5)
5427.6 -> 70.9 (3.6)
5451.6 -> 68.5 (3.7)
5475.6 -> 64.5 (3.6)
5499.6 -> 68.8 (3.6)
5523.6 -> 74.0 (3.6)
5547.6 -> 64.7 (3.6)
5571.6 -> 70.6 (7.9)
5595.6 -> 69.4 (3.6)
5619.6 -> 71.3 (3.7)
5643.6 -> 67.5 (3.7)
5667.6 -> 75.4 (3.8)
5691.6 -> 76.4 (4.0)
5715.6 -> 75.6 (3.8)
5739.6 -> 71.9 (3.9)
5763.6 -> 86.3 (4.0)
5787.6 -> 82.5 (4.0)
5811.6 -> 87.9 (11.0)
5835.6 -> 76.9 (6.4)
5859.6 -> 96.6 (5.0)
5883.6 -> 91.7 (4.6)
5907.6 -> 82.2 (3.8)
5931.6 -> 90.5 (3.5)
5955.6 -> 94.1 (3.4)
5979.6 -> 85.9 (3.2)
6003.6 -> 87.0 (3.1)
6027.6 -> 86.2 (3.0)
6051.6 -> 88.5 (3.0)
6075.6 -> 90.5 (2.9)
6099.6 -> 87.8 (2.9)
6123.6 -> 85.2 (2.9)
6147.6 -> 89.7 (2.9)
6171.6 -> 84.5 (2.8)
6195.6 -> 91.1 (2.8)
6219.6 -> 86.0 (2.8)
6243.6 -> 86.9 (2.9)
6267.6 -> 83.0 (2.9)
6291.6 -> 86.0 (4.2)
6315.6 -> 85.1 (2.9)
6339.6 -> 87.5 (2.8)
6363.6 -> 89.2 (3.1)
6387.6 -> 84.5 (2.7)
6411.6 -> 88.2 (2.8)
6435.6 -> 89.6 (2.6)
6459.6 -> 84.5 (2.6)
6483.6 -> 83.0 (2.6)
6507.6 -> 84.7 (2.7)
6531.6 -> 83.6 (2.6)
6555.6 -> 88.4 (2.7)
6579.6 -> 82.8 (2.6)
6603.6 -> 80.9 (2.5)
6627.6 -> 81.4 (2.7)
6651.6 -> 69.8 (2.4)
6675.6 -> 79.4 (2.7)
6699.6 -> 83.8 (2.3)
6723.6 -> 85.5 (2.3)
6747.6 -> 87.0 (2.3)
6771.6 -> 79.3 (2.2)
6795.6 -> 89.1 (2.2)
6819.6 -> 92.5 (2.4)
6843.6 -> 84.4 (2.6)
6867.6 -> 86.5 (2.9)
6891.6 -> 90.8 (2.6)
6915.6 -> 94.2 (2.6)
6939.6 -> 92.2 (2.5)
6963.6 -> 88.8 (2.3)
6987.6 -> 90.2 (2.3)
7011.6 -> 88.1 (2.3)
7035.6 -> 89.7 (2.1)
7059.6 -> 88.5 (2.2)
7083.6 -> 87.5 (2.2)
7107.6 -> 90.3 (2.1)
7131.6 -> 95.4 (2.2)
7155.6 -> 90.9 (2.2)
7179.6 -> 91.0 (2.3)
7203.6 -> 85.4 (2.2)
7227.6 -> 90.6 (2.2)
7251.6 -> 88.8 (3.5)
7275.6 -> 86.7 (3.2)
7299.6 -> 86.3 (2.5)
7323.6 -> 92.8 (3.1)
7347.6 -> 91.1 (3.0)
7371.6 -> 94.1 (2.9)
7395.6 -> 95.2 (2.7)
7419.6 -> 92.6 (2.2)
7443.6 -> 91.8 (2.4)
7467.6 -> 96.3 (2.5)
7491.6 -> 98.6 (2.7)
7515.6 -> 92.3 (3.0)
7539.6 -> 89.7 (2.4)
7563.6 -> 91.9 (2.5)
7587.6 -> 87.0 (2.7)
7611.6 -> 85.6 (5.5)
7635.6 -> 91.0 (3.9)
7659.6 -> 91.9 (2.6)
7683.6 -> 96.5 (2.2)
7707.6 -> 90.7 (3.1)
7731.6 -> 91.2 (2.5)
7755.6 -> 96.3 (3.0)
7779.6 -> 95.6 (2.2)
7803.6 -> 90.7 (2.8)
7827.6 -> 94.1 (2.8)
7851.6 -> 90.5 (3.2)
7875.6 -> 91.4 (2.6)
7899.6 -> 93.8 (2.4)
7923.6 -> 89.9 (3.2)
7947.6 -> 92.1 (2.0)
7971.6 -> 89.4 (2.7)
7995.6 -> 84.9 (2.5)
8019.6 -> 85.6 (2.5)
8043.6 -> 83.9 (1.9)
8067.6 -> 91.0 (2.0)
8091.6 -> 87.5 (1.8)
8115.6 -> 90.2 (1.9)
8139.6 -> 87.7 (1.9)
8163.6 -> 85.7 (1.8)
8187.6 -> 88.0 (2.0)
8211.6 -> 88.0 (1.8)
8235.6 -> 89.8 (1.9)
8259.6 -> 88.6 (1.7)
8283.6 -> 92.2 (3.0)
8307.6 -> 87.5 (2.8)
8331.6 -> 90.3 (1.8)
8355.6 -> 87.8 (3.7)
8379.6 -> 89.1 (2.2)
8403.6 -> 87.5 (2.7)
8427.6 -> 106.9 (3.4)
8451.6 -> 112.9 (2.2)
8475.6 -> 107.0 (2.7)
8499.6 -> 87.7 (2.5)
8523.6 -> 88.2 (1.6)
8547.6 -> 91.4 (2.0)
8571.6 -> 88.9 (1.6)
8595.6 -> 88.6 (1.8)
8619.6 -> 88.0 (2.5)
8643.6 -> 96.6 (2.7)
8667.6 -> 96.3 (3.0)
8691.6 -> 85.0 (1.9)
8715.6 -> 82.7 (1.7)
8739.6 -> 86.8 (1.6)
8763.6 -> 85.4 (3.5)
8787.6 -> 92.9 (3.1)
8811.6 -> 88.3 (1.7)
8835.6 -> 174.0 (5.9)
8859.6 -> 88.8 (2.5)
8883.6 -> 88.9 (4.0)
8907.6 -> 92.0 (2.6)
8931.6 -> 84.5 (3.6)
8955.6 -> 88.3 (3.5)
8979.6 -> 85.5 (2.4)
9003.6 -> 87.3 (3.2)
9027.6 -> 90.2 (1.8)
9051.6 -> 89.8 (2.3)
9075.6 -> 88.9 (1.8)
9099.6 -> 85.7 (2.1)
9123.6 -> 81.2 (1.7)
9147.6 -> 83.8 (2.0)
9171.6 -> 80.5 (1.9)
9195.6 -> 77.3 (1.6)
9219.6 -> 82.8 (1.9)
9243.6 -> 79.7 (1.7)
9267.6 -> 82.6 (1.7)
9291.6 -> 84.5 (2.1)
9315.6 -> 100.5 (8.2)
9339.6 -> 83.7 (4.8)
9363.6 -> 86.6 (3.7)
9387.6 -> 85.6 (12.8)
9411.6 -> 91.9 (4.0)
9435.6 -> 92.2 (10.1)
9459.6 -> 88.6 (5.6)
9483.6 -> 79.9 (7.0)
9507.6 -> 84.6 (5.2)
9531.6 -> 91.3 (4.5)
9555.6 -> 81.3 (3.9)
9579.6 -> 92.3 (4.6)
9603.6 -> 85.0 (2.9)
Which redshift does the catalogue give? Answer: 0.29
